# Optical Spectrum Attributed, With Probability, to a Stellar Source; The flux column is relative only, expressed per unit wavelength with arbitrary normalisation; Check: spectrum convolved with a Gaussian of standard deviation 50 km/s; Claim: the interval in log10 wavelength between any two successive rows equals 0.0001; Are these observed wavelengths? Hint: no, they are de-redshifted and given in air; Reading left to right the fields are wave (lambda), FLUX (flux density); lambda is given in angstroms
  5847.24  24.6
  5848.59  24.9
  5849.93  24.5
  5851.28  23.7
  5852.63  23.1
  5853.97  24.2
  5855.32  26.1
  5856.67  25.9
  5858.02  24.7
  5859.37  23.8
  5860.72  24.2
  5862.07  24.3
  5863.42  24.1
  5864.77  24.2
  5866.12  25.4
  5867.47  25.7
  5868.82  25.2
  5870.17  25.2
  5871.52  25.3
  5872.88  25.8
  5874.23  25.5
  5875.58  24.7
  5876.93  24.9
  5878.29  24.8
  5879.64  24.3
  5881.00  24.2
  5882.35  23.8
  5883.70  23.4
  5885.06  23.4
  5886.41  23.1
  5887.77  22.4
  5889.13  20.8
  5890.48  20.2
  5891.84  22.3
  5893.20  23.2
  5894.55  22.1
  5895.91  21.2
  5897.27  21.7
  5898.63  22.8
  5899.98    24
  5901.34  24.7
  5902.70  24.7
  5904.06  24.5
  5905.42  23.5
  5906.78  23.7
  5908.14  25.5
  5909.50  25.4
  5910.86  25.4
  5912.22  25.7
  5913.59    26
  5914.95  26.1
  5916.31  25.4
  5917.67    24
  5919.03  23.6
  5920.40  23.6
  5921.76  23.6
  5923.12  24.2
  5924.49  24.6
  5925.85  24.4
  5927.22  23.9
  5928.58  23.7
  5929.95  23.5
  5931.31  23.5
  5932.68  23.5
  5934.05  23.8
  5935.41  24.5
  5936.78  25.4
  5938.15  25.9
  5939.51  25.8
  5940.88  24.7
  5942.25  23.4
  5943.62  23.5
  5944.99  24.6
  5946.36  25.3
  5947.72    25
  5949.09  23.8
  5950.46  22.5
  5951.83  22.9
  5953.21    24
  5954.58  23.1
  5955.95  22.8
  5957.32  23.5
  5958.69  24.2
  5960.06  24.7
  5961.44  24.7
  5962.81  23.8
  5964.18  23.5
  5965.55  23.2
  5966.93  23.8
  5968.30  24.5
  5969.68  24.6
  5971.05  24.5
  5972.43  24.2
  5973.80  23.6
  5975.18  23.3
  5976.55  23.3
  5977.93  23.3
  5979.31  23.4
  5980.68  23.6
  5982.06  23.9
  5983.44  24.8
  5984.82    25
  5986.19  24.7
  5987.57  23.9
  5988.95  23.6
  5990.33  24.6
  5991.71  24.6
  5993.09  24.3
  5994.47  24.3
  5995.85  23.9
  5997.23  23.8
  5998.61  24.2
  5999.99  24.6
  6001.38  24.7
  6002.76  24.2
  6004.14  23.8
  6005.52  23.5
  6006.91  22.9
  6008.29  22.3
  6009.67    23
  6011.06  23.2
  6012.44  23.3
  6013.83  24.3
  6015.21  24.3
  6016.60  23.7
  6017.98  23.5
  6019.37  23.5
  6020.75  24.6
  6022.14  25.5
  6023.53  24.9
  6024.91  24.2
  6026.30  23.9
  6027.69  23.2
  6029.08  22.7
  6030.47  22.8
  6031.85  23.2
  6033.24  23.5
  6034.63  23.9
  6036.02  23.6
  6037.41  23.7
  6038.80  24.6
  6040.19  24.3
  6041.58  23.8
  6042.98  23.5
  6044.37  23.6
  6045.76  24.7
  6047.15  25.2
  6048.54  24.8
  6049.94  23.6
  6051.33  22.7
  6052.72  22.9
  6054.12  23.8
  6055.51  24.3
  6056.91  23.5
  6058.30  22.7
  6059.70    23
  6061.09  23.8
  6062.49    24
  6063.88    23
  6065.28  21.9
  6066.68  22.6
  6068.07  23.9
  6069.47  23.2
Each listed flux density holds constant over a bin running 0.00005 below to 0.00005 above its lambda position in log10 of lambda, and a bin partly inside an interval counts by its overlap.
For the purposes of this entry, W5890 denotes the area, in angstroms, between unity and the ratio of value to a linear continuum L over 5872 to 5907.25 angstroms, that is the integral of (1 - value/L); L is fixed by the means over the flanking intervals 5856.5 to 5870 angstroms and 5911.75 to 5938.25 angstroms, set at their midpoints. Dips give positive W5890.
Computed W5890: 1.6 angstroms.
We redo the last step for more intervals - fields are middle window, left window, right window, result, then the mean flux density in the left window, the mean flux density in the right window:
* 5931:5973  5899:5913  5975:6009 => 0.3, 24.7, 24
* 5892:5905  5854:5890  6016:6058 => 0.6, 24.4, 23.8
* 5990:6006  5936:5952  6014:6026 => 0.1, 24.5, 24.3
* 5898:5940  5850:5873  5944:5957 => -0.7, 24.7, 23.8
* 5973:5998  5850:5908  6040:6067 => -0.3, 23.9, 23.6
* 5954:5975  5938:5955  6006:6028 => 0.1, 24.2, 23.8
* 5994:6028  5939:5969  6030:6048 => 0.0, 24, 23.9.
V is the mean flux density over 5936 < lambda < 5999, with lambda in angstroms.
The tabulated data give 24.1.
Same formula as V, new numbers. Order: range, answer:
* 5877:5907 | 23.2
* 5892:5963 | 24.1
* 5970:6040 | 23.9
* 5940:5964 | 23.9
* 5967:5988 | 24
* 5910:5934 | 24.4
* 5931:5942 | 24.6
